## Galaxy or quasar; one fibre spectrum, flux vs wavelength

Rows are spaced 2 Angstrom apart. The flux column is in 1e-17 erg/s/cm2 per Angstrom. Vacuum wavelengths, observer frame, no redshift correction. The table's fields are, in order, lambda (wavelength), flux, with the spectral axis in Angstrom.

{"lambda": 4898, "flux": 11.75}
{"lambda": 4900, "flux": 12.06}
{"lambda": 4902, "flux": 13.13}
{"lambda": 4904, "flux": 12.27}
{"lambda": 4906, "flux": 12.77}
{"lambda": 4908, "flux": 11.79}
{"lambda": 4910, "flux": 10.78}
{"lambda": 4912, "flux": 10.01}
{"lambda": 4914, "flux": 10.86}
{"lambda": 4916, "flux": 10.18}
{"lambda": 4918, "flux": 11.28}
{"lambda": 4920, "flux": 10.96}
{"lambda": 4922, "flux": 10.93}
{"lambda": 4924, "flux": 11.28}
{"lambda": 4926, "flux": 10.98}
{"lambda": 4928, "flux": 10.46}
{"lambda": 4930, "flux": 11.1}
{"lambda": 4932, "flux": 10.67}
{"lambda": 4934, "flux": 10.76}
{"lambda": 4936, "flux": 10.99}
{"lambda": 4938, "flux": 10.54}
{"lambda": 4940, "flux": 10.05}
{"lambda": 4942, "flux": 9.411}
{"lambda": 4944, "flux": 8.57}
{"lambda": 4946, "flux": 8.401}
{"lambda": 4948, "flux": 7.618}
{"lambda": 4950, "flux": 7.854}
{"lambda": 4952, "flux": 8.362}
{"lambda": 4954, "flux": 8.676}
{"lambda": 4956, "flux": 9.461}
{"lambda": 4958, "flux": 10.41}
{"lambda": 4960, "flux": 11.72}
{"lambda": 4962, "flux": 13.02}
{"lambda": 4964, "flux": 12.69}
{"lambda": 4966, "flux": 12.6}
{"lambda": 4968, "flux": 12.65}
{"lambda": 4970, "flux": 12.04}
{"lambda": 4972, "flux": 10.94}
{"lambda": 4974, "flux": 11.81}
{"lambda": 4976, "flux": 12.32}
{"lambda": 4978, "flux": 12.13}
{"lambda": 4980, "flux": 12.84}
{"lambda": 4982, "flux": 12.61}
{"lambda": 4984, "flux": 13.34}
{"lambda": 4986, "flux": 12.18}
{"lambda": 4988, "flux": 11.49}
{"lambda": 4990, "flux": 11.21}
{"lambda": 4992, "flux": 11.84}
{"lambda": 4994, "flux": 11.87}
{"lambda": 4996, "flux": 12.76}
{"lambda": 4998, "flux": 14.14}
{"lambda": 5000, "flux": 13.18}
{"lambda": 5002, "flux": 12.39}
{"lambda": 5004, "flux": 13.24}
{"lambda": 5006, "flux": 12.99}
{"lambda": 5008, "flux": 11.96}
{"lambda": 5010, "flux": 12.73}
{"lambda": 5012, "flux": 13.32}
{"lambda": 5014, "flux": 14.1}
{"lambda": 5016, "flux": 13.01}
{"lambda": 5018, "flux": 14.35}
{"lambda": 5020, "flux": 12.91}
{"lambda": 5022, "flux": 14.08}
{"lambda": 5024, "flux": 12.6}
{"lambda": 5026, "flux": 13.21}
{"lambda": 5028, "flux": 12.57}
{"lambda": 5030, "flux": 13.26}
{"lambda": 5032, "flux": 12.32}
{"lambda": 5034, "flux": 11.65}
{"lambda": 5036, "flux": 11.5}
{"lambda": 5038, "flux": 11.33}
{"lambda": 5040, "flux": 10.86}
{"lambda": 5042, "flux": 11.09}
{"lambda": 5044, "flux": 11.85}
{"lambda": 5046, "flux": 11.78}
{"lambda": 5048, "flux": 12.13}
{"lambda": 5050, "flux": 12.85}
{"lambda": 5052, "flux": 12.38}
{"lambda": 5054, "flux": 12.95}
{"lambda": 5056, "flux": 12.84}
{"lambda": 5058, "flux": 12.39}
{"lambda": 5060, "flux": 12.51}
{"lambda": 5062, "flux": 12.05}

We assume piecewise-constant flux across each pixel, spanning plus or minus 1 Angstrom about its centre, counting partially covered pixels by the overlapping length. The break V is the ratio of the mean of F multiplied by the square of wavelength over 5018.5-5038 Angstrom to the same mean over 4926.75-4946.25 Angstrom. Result 1.29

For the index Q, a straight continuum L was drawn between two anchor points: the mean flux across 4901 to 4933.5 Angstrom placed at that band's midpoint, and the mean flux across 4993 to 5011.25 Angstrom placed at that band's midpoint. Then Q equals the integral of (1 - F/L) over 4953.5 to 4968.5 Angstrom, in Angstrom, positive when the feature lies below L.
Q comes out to 0.74 Angstrom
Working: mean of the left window 11.2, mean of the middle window 11.5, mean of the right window 12.8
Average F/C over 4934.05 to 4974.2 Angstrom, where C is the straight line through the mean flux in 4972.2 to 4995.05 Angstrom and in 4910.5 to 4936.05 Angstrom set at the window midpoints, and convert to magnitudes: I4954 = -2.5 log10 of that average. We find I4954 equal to 0.11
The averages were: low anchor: 10.8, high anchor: 12.1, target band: 10.4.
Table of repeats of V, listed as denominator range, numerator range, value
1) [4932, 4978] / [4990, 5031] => 1.26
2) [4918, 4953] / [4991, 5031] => 1.35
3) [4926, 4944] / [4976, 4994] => 1.19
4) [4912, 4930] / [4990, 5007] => 1.21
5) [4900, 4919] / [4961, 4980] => 1.10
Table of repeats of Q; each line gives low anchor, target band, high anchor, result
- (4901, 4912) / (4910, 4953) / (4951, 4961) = 3.06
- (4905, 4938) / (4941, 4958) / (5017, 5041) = 4.08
